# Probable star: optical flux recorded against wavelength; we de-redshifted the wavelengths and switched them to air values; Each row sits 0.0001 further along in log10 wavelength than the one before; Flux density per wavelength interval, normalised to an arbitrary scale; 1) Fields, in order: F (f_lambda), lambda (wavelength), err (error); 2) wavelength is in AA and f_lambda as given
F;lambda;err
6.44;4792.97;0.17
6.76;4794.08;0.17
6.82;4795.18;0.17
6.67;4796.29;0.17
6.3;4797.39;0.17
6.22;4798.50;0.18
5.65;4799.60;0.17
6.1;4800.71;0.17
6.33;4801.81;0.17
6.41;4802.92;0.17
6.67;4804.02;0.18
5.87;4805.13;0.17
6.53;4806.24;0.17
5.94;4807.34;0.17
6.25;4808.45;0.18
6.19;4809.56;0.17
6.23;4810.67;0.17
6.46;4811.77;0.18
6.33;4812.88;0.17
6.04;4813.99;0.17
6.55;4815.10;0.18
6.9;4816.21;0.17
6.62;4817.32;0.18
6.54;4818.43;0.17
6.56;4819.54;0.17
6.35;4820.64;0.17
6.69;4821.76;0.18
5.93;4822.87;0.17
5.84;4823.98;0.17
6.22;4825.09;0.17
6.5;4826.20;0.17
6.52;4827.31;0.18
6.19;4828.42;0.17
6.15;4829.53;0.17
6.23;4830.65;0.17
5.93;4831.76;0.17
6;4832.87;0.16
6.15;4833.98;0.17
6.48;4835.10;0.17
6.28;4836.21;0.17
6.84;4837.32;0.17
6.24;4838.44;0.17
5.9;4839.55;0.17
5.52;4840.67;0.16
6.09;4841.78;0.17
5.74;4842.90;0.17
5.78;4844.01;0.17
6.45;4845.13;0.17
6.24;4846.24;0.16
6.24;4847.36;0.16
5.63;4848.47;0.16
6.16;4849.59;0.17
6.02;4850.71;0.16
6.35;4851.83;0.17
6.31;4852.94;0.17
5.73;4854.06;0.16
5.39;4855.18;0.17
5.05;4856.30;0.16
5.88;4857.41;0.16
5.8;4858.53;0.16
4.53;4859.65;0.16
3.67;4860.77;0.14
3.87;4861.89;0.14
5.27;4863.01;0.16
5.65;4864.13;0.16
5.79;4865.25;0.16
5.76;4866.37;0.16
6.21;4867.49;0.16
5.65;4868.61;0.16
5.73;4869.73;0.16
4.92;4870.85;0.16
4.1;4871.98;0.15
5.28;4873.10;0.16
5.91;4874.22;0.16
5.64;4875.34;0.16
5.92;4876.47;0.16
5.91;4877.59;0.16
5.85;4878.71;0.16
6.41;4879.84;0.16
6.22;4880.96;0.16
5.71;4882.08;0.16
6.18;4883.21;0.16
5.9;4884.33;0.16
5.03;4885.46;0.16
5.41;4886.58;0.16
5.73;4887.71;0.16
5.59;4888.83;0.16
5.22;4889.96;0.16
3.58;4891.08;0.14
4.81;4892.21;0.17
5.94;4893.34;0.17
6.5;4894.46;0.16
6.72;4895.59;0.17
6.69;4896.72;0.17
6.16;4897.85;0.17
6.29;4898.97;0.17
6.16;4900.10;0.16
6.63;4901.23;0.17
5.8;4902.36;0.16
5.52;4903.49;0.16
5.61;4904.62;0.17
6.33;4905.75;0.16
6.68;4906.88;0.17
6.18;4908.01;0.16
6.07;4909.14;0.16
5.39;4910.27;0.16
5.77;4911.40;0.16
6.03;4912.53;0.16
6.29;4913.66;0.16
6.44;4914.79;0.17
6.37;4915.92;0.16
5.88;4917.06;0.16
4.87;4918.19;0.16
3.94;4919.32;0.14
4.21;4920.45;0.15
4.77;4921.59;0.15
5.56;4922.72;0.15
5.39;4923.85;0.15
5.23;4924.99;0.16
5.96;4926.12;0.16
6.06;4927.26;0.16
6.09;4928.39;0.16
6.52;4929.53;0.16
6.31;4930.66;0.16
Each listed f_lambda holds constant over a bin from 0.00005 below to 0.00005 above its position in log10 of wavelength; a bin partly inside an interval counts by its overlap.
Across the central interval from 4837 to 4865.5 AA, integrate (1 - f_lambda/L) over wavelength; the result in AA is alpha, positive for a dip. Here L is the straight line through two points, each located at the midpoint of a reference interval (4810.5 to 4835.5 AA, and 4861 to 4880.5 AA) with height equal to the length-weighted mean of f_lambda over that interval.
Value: 0.75 AA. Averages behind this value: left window 6.32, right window 5.49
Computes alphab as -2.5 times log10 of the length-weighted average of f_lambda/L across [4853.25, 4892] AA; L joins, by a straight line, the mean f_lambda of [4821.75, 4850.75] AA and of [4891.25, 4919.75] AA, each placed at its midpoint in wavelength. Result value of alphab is 0.115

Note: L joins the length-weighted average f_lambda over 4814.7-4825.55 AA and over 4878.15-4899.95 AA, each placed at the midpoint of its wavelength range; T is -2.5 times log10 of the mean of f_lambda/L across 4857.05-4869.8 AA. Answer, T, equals 0.14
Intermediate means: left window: 6.42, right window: 5.79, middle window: 5.29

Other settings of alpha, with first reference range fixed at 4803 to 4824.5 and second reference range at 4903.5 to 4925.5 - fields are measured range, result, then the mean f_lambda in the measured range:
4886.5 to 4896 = 0.5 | 5.48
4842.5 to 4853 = 0.0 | 6.09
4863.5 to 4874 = 0.9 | 5.47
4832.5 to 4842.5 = 0.0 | 6.16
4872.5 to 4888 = 0.2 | 5.79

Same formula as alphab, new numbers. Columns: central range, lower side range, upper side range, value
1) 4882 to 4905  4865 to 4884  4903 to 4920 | 0.000 mag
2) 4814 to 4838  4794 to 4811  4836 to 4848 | -0.028 mag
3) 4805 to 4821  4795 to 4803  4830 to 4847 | -0.026 mag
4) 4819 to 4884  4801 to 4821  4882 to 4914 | 0.051 mag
